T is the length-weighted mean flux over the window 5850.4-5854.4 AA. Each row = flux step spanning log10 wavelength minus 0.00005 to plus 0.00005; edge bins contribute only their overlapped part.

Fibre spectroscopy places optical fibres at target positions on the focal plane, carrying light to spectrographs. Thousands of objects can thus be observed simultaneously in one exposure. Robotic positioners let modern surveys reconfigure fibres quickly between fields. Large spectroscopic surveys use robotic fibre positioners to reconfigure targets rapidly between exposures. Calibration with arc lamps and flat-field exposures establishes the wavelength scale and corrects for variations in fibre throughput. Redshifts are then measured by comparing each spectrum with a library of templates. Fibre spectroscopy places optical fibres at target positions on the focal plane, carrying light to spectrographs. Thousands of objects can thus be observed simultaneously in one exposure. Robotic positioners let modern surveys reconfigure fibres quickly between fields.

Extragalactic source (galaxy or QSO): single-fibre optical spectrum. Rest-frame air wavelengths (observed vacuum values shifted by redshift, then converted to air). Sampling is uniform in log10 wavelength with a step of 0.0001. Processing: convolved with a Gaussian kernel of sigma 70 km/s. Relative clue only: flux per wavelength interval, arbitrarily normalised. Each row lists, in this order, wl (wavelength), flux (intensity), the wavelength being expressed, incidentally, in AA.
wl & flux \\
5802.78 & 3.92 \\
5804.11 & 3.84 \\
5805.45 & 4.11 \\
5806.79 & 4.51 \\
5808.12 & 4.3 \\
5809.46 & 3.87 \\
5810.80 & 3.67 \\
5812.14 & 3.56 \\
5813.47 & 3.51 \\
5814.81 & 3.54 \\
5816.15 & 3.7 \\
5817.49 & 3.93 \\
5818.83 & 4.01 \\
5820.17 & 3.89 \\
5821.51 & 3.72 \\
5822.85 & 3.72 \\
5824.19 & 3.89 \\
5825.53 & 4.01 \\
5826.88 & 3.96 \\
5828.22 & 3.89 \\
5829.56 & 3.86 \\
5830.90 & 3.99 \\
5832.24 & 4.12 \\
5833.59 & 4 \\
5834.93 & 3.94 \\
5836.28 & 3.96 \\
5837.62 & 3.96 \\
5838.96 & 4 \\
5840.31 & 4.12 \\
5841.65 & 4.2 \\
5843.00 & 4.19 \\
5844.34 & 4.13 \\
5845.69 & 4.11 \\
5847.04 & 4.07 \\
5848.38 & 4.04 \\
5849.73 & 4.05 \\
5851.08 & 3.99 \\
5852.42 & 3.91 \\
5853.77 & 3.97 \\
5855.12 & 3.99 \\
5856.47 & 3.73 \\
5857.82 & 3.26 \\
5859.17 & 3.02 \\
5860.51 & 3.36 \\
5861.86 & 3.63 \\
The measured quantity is 3.96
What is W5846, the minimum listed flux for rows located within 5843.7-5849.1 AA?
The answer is 4.04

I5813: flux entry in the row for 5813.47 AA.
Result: 3.51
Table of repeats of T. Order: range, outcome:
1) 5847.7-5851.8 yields 4.03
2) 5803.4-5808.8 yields 4.19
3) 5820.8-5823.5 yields 3.72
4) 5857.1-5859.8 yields 3.15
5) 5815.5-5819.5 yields 3.88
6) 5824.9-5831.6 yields 3.94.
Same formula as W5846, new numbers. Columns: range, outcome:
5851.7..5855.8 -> 3.91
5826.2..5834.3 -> 3.86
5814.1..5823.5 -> 3.54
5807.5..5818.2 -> 3.51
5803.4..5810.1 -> 3.84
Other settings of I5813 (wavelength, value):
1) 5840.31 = 4.12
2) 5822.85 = 3.72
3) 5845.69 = 4.11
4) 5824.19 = 3.89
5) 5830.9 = 3.99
